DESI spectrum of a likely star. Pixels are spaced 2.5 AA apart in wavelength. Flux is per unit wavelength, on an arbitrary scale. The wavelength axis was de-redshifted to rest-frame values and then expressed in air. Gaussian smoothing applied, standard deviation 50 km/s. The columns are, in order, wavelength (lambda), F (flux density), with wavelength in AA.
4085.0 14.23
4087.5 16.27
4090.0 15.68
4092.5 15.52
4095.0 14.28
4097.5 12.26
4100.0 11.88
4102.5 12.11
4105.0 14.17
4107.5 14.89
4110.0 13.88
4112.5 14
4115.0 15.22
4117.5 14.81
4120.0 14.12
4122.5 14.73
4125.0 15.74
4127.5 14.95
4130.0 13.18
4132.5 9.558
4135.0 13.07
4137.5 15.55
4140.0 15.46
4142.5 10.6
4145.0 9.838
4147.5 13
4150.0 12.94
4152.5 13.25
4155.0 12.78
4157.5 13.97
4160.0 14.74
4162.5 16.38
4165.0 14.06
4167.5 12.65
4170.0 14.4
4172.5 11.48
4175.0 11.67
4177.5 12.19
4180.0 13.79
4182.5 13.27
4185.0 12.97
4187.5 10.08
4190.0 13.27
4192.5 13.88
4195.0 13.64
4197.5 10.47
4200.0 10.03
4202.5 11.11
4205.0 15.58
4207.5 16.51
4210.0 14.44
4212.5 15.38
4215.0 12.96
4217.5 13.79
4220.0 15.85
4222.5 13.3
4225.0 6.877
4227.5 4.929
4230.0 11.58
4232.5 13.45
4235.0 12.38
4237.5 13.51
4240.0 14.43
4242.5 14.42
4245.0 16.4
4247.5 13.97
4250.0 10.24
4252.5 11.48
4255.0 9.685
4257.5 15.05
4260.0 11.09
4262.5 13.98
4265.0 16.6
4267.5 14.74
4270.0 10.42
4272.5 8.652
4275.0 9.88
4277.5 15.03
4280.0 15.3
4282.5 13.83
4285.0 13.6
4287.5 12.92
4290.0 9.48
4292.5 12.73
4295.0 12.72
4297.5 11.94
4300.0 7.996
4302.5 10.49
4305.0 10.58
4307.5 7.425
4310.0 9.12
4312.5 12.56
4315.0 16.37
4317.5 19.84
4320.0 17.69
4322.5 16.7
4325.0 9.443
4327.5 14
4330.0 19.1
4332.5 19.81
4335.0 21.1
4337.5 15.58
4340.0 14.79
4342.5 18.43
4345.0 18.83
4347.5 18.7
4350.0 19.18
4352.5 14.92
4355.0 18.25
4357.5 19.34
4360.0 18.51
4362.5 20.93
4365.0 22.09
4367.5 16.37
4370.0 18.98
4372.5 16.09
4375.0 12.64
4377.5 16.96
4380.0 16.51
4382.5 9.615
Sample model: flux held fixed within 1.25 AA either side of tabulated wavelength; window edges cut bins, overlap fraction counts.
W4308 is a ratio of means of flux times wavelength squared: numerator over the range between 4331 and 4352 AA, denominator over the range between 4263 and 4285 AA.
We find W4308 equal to 1.4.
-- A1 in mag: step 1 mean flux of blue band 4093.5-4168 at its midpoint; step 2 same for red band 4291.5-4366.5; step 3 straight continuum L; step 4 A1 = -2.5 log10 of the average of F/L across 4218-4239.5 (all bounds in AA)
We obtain 0.25 mag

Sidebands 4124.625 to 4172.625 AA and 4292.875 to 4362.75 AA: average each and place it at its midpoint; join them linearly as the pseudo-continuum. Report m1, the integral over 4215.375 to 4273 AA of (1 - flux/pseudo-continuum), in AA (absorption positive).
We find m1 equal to 7.7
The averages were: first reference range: 13.4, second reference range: 15.4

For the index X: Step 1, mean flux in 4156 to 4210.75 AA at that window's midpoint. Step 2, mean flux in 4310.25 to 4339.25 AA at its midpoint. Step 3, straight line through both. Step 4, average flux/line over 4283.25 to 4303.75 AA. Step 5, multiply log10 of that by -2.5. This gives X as 0.326 mag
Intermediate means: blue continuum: 13.2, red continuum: 16.3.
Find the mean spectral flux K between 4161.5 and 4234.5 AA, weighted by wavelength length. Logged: 12.7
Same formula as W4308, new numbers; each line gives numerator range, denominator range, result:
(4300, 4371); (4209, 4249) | 1.32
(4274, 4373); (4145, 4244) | 1.26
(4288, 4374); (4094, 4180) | 1.27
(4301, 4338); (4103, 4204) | 1.19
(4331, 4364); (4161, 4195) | 1.52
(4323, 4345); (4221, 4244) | 1.49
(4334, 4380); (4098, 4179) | 1.47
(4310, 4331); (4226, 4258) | 1.29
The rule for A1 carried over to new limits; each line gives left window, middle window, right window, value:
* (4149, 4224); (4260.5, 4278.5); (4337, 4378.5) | 0.217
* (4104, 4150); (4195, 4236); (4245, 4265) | 0.050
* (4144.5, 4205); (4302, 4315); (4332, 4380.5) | 0.484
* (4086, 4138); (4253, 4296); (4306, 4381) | 0.246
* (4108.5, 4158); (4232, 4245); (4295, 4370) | 0.065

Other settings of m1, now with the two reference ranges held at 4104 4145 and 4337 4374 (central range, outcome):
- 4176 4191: 2.38 AA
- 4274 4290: 3.41 AA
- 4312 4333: 1.58 AA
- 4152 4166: 0.24 AA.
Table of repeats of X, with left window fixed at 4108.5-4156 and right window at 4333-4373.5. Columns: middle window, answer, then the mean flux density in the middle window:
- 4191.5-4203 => 0.252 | 11.8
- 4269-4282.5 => 0.349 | 12.1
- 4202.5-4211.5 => 0.018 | 14.9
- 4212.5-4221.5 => 0.074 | 14.3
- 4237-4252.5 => 0.168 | 13.7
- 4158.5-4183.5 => 0.068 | 13.5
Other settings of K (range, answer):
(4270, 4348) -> 13.9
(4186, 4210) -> 12.8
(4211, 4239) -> 12.2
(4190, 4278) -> 12.7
